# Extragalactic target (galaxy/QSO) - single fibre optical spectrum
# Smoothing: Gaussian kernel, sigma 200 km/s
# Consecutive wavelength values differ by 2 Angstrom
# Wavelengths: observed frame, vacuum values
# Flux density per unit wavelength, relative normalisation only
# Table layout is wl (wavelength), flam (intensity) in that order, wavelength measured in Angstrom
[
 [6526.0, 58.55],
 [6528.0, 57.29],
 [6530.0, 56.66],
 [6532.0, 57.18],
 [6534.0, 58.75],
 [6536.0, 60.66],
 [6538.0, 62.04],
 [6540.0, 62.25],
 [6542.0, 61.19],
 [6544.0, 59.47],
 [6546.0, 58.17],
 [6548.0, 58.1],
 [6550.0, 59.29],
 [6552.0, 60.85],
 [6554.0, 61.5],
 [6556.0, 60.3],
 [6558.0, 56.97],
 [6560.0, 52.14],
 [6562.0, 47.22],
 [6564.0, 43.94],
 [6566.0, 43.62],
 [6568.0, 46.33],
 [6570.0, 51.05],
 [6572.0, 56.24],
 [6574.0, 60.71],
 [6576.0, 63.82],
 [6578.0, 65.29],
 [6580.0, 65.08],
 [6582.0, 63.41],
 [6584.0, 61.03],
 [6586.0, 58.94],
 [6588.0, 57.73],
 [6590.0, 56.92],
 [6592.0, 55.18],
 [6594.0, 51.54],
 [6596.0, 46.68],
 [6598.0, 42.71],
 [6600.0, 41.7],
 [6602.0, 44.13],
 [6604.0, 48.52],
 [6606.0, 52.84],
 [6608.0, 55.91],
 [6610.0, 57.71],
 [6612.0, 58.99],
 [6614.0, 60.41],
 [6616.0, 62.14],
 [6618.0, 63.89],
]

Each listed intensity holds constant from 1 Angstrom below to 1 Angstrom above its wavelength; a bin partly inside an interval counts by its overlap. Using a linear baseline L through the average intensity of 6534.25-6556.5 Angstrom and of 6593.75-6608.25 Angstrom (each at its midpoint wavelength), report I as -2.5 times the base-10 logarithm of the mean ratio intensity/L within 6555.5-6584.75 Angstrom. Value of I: -0.03 mag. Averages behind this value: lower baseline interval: 60.3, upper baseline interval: 47.4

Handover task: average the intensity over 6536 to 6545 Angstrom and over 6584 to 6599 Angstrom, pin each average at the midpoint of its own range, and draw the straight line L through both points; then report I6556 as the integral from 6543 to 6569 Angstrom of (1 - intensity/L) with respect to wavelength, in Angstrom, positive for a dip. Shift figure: 2.0 Angstrom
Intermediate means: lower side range 61.2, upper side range 53.4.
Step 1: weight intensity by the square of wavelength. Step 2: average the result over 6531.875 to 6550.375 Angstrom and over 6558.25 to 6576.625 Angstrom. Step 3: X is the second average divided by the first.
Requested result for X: 0.87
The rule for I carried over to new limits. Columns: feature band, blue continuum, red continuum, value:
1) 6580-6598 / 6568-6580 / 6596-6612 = -0.04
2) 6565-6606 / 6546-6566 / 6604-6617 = 0.04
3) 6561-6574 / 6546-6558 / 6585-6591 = 0.20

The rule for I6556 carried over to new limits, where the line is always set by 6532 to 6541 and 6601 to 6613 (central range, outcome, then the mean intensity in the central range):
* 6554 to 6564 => 0.7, 53.9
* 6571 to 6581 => -1.1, 62.2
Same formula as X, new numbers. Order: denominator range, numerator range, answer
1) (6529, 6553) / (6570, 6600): 0.97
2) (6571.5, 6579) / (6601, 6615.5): 0.89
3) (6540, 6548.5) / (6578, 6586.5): 1.06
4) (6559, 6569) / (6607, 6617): 1.28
